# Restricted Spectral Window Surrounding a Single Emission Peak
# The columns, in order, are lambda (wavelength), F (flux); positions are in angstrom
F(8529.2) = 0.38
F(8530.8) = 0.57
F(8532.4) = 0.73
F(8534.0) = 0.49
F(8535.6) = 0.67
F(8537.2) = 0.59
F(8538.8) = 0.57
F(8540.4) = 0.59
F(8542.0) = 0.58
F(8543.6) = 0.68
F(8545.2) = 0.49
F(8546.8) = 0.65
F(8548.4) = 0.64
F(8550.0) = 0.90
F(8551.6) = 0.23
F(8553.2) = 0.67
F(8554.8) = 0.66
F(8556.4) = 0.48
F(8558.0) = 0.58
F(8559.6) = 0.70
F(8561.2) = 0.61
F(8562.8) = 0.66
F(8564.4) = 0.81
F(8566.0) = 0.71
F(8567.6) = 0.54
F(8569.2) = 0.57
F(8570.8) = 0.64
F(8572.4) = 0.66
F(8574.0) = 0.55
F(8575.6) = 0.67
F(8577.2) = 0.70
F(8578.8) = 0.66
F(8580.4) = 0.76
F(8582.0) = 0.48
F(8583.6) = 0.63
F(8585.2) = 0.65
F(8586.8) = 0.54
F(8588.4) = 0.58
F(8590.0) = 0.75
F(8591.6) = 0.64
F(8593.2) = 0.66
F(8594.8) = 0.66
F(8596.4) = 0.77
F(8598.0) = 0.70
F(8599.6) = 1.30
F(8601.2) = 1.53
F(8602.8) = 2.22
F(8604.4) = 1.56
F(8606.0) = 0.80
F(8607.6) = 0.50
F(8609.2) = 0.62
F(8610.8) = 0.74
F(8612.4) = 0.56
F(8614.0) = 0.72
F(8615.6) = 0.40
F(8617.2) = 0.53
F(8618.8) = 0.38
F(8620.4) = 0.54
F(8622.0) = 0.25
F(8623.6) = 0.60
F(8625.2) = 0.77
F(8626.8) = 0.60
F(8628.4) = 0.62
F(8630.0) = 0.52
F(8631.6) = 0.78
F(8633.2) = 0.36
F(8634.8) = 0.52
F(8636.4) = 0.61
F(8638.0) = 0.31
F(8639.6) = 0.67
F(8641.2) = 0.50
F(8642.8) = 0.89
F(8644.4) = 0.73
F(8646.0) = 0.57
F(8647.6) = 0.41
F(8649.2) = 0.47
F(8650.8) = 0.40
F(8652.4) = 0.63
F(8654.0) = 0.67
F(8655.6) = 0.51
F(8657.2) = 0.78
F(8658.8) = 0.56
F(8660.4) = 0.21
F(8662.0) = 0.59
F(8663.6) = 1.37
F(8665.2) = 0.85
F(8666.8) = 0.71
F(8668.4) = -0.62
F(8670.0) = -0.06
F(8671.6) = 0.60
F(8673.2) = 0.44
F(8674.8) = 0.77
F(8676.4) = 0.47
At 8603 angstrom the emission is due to Hbeta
